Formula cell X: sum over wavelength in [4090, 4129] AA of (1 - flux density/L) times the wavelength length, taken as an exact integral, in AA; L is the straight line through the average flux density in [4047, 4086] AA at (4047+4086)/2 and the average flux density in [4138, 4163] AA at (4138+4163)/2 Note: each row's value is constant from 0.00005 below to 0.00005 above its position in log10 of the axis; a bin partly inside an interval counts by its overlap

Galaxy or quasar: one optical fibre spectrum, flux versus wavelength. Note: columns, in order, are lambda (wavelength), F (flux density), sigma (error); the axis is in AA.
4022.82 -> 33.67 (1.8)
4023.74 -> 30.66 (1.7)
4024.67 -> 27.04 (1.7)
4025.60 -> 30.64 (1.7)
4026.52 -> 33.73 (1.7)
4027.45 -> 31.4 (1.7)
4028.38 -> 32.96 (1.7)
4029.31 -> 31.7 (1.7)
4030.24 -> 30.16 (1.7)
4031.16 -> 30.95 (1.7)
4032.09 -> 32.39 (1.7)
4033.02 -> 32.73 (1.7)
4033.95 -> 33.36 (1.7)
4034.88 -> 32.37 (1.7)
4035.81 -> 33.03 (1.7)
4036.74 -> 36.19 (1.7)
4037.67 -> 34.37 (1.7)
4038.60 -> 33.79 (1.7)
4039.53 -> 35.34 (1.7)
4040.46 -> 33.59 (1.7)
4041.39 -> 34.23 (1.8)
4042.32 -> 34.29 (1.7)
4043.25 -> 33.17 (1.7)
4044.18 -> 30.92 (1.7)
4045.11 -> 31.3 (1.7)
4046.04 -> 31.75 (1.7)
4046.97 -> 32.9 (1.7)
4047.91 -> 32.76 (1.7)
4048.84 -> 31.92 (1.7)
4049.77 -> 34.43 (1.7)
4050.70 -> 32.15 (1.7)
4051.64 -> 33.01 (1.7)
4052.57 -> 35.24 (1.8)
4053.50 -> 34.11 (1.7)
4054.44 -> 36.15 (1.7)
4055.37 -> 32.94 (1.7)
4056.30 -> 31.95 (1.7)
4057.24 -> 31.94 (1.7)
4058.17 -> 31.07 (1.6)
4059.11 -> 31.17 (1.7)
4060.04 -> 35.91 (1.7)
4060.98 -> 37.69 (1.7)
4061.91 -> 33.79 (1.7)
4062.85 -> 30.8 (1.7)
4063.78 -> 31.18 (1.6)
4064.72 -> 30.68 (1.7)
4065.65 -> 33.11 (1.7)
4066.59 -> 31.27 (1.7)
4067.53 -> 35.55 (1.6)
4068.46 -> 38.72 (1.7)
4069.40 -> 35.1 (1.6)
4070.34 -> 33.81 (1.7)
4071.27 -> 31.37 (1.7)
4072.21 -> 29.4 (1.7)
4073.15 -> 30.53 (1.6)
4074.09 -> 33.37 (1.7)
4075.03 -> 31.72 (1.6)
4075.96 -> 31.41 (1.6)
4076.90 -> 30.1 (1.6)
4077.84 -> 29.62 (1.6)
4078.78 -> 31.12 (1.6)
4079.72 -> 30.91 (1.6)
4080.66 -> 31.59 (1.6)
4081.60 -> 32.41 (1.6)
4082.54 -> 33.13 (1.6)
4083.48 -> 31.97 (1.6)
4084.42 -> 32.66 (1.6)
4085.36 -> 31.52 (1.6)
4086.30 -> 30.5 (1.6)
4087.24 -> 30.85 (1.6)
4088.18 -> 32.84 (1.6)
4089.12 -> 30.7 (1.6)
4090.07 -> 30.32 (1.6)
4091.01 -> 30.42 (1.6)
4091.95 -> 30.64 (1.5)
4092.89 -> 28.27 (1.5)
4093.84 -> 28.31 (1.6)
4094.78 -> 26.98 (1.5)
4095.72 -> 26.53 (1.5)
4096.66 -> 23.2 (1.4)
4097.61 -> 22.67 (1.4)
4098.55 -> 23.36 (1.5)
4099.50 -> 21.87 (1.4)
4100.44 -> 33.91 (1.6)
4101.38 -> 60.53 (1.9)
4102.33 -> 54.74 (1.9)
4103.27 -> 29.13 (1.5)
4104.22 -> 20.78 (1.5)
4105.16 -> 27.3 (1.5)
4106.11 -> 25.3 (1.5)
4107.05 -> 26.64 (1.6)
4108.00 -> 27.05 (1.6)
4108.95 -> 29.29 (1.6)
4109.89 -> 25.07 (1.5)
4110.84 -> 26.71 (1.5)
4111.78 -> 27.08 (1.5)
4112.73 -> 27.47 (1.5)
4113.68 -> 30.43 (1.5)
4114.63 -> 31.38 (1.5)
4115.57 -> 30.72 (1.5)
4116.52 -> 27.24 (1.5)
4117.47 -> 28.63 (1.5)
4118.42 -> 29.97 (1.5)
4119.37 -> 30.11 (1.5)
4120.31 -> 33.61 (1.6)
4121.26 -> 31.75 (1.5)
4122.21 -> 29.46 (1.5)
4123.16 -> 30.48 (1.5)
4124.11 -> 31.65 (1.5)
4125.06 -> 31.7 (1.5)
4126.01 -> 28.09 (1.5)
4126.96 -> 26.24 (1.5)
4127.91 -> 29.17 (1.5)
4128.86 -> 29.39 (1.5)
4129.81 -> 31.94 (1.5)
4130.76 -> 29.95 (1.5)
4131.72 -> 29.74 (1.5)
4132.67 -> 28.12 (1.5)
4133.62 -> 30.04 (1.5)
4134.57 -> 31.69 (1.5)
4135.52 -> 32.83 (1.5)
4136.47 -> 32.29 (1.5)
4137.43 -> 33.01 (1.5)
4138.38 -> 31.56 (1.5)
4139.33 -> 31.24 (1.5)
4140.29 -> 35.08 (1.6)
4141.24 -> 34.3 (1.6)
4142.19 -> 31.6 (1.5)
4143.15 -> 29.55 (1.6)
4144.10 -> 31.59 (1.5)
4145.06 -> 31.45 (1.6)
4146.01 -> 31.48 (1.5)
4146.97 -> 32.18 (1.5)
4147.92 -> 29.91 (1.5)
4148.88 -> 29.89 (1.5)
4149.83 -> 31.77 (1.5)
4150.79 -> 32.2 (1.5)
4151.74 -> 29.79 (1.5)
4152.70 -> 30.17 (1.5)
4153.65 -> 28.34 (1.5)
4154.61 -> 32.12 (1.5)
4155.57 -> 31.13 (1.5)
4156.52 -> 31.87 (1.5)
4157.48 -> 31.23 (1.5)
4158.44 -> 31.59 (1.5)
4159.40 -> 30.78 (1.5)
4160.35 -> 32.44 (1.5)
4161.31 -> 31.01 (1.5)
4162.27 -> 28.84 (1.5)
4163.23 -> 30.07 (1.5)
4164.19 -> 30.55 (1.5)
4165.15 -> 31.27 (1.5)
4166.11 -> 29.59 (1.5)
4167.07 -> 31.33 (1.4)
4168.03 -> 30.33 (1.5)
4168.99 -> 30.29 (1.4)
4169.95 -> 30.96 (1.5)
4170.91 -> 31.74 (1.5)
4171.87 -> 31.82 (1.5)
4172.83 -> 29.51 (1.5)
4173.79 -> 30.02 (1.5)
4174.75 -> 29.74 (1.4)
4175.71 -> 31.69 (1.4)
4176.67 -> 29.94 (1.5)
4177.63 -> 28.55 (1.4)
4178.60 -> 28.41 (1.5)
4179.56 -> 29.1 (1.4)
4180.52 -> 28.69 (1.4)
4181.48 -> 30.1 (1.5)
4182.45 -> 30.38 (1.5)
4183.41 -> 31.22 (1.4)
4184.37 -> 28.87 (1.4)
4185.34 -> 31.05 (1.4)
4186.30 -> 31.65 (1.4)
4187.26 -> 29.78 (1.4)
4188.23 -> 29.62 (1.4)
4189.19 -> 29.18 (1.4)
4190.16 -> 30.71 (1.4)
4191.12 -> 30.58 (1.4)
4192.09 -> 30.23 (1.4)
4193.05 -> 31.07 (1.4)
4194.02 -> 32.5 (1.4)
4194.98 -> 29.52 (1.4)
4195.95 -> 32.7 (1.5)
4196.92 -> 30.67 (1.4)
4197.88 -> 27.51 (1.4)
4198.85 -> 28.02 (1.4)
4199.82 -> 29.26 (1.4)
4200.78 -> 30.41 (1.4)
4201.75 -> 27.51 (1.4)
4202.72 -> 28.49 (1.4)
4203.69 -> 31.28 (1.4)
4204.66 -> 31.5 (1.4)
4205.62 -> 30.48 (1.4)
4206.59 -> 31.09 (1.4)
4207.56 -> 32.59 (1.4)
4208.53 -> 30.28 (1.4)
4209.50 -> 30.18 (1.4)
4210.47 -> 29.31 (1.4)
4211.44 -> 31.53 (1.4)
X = 2.9 AA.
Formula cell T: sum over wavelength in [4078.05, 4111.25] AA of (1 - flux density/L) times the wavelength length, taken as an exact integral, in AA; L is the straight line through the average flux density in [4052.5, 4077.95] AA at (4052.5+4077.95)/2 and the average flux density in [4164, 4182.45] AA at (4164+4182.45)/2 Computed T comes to 1.93 AA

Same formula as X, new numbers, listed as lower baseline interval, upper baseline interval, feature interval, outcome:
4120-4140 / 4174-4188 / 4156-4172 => -0.38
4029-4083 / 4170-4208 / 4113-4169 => 0.63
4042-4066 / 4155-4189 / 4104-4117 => 1.75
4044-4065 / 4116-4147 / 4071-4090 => 0.49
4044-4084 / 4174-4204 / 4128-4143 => -0.16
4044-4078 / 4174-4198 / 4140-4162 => -0.29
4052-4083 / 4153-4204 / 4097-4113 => 0.99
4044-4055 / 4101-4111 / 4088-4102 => 0.84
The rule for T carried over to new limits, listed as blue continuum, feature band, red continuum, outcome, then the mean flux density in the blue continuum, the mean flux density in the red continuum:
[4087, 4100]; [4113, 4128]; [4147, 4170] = -0.6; 27.6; 30.8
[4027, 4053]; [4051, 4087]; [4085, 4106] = -1.0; 32.9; 30.6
